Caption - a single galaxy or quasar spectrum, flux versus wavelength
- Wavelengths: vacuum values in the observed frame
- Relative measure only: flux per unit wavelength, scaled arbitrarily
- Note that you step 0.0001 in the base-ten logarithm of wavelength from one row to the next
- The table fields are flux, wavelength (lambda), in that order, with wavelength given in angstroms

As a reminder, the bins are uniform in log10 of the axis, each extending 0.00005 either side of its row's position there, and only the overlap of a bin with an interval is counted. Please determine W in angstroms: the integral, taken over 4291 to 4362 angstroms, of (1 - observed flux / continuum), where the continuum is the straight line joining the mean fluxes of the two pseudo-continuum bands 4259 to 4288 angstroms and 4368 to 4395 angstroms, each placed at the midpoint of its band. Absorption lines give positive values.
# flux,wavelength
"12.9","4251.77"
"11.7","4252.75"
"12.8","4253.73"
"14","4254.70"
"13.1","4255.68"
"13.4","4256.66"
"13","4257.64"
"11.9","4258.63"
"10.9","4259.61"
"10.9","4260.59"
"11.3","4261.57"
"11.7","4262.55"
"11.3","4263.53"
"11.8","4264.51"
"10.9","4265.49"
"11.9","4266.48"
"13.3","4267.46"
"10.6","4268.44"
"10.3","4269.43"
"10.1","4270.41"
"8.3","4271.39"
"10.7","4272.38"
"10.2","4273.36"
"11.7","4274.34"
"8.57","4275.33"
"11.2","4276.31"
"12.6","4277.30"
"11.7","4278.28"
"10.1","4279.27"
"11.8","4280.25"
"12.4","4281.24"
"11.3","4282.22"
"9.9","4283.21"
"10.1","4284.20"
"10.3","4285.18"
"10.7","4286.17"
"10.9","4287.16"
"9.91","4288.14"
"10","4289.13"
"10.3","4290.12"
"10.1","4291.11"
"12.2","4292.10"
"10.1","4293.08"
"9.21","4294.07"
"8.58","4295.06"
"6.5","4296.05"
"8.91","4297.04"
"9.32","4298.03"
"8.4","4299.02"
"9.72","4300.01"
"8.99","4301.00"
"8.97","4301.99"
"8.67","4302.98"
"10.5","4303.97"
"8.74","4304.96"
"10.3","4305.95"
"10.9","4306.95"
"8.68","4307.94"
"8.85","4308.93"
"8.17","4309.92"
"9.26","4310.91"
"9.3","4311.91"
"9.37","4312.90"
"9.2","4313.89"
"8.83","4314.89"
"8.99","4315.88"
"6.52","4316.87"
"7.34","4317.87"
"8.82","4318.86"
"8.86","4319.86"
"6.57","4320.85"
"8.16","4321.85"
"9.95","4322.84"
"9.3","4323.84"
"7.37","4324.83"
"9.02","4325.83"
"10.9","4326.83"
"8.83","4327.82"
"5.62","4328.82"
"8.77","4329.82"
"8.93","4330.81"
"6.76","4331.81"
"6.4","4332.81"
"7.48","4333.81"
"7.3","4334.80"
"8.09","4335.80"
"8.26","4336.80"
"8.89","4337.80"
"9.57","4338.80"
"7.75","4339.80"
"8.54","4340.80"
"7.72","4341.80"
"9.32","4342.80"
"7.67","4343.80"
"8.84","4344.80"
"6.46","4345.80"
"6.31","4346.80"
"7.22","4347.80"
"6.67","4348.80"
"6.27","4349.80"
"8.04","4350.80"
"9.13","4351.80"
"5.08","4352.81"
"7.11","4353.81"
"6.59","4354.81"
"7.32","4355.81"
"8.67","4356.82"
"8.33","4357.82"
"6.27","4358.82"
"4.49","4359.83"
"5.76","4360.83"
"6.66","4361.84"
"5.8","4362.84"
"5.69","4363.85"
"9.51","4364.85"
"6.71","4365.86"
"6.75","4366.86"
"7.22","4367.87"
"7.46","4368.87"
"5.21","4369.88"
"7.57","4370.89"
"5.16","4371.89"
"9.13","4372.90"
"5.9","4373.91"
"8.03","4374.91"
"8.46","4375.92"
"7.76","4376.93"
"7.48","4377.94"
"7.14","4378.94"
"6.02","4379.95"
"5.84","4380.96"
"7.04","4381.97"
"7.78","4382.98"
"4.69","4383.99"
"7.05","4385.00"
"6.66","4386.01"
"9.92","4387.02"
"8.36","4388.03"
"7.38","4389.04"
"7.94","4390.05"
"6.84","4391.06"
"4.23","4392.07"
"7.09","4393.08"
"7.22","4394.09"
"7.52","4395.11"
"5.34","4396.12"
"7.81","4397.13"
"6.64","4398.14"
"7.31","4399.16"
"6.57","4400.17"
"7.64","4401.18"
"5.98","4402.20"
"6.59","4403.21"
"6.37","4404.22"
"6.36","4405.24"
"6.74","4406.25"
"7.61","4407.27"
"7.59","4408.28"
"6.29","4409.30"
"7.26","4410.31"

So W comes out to 6.3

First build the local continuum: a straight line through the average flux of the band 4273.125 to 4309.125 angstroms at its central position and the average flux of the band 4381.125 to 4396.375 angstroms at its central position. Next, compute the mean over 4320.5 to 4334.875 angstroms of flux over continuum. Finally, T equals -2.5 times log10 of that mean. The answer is 0.10 mag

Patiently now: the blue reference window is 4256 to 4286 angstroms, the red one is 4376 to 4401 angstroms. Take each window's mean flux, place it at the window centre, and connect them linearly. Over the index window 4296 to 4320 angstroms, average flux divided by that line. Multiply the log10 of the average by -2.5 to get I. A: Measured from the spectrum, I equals 0.11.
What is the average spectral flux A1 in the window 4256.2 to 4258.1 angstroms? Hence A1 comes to 13.2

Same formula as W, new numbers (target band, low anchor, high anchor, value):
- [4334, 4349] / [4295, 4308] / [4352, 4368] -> -0.8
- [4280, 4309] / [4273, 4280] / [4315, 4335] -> 0.1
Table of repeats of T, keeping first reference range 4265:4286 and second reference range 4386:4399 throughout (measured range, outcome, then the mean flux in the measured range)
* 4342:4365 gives 0.188 mag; 7.07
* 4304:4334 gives 0.110 mag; 8.58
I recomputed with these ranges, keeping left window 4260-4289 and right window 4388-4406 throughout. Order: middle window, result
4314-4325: 0.134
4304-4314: 0.047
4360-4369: 0.171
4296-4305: 0.118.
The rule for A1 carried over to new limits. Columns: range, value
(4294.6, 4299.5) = 8.34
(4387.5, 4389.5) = 7.91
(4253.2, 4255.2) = 13.4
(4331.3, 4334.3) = 6.87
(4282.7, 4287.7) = 10.4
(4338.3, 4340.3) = 8.65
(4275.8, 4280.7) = 11.5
